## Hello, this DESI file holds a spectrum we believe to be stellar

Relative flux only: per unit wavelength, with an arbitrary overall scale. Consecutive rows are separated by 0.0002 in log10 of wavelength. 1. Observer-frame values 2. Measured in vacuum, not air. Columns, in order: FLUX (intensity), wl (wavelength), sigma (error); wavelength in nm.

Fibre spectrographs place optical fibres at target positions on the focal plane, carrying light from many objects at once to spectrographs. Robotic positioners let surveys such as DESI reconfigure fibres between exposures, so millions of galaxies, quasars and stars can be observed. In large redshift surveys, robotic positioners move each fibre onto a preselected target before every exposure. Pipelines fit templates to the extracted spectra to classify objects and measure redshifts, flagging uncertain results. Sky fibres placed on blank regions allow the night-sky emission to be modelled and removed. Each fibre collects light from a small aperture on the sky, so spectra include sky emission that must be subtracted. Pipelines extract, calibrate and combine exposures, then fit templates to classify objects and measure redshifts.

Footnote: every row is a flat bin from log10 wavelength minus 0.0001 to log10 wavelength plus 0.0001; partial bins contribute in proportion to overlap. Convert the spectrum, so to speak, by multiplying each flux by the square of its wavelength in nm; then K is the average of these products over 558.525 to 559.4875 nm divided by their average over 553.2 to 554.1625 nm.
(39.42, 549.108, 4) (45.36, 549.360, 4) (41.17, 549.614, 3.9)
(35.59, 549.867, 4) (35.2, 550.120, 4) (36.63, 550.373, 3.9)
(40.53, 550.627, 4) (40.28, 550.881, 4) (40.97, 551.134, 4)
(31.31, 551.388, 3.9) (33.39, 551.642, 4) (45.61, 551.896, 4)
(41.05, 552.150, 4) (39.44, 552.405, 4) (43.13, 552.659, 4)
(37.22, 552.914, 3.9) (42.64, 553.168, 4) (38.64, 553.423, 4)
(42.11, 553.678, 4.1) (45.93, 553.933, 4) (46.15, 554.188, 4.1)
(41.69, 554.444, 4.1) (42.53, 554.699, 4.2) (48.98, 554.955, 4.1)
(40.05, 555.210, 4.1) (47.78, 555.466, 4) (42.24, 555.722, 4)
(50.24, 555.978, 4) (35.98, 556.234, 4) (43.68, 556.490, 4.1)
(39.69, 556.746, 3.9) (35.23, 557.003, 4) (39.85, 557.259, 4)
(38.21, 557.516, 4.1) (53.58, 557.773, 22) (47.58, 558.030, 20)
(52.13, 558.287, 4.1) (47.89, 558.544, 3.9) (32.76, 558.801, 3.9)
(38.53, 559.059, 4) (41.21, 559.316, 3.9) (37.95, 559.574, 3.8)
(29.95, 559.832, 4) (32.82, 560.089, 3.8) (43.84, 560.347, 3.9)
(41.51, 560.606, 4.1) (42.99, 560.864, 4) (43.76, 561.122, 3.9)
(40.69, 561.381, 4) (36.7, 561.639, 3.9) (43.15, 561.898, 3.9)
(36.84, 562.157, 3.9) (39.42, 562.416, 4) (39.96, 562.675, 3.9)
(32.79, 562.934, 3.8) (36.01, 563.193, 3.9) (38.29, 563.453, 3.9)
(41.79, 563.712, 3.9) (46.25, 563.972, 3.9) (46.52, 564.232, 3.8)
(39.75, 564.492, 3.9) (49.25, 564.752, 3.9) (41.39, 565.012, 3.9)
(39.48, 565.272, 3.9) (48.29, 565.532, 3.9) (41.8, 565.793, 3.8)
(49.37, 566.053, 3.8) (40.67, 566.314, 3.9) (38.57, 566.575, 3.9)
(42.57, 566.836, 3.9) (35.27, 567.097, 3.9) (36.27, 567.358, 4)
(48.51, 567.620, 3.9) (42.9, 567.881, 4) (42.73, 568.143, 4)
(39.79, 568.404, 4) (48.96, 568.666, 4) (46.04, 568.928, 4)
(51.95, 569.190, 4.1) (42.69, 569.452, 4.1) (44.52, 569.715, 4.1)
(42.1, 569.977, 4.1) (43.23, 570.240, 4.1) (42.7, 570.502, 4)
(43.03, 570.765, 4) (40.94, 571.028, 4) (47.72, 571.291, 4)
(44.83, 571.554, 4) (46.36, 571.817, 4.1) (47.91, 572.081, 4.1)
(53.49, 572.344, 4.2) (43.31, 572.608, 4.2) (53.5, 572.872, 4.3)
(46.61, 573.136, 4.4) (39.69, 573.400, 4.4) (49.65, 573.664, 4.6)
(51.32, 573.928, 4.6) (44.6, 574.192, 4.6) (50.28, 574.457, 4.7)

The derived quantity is 0.93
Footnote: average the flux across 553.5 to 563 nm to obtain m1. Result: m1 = 41.6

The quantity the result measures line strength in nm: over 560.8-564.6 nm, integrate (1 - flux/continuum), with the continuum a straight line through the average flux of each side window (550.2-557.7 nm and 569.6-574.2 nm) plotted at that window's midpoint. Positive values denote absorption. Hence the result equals 0.28 nm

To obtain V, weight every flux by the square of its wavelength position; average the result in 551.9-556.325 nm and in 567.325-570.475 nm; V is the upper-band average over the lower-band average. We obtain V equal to 1.09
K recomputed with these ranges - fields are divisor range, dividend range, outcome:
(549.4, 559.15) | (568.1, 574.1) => 1.17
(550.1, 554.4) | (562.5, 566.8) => 1.09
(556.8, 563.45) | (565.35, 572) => 1.12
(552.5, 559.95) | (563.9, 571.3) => 1.07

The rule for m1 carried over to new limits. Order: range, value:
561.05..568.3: 41.4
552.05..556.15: 43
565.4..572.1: 43.8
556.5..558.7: 44.1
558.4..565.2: 40.1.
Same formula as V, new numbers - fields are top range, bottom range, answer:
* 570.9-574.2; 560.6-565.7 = 1.18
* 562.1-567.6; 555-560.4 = 1.02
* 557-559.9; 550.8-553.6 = 1.08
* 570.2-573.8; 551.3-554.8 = 1.20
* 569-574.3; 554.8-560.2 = 1.16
